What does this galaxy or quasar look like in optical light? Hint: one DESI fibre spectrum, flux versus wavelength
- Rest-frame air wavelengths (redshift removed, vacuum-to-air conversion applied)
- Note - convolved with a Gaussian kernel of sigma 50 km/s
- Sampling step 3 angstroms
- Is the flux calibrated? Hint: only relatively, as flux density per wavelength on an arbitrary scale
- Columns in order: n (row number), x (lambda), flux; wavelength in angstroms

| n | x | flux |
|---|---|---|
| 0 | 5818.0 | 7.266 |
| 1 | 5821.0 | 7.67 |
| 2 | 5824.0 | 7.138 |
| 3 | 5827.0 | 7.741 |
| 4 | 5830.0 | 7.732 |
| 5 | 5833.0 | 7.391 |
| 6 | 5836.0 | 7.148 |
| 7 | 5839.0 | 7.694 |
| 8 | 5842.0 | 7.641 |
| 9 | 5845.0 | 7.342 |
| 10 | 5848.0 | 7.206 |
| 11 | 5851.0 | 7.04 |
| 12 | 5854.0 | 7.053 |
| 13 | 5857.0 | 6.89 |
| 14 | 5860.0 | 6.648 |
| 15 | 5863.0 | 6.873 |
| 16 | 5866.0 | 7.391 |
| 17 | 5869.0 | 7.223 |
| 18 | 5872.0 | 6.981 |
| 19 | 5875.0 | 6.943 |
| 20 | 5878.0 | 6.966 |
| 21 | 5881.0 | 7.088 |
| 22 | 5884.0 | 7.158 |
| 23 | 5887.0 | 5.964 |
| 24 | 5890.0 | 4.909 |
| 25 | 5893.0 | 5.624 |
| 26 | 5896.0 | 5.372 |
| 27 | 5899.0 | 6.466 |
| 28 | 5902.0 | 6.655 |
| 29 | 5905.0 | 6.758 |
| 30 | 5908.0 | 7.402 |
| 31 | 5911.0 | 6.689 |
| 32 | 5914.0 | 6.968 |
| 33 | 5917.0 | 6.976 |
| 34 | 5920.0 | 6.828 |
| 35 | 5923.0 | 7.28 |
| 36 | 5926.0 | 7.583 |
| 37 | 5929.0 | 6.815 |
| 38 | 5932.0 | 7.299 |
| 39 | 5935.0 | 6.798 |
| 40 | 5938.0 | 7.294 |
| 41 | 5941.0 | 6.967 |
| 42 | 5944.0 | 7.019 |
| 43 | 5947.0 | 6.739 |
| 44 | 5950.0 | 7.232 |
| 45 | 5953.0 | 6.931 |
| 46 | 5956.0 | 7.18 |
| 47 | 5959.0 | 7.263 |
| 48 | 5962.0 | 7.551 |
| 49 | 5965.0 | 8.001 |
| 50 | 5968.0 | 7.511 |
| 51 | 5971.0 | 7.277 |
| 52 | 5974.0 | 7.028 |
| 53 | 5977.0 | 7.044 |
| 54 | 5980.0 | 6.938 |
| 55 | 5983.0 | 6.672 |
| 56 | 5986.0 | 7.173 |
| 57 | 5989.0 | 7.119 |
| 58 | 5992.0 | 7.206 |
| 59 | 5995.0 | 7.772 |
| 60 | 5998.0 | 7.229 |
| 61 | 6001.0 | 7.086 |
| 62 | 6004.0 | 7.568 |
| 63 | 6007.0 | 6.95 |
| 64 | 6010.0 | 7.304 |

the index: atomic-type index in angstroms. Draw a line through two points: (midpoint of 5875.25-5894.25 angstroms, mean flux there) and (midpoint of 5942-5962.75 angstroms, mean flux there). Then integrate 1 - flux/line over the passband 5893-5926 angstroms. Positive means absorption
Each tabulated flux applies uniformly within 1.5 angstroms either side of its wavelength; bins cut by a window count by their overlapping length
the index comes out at -0.5 angstroms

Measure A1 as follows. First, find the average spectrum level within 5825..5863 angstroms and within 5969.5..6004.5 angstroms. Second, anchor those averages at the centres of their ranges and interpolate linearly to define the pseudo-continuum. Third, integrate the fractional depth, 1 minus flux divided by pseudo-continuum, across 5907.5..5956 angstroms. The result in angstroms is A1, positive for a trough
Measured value 1.1 angstroms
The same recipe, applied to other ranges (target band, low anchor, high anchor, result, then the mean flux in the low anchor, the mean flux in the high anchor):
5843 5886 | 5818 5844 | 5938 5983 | 2.1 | 7.5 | 7.18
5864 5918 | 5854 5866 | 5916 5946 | 2.7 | 6.91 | 7.08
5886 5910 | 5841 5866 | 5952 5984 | 3.3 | 7.09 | 7.23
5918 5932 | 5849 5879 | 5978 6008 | -0.1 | 7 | 7.17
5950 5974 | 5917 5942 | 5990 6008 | -0.5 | 7.1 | 7.31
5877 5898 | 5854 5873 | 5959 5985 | 2.7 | 7.01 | 7.25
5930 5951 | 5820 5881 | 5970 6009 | 0.4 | 7.23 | 7.16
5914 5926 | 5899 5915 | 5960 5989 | -0.3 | 6.85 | 7.24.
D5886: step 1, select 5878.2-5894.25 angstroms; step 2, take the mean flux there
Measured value 6.22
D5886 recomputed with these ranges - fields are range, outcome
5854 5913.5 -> 6.65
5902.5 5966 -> 7.11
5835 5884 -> 7.13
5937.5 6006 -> 7.21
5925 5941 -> 7.13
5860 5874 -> 7.06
